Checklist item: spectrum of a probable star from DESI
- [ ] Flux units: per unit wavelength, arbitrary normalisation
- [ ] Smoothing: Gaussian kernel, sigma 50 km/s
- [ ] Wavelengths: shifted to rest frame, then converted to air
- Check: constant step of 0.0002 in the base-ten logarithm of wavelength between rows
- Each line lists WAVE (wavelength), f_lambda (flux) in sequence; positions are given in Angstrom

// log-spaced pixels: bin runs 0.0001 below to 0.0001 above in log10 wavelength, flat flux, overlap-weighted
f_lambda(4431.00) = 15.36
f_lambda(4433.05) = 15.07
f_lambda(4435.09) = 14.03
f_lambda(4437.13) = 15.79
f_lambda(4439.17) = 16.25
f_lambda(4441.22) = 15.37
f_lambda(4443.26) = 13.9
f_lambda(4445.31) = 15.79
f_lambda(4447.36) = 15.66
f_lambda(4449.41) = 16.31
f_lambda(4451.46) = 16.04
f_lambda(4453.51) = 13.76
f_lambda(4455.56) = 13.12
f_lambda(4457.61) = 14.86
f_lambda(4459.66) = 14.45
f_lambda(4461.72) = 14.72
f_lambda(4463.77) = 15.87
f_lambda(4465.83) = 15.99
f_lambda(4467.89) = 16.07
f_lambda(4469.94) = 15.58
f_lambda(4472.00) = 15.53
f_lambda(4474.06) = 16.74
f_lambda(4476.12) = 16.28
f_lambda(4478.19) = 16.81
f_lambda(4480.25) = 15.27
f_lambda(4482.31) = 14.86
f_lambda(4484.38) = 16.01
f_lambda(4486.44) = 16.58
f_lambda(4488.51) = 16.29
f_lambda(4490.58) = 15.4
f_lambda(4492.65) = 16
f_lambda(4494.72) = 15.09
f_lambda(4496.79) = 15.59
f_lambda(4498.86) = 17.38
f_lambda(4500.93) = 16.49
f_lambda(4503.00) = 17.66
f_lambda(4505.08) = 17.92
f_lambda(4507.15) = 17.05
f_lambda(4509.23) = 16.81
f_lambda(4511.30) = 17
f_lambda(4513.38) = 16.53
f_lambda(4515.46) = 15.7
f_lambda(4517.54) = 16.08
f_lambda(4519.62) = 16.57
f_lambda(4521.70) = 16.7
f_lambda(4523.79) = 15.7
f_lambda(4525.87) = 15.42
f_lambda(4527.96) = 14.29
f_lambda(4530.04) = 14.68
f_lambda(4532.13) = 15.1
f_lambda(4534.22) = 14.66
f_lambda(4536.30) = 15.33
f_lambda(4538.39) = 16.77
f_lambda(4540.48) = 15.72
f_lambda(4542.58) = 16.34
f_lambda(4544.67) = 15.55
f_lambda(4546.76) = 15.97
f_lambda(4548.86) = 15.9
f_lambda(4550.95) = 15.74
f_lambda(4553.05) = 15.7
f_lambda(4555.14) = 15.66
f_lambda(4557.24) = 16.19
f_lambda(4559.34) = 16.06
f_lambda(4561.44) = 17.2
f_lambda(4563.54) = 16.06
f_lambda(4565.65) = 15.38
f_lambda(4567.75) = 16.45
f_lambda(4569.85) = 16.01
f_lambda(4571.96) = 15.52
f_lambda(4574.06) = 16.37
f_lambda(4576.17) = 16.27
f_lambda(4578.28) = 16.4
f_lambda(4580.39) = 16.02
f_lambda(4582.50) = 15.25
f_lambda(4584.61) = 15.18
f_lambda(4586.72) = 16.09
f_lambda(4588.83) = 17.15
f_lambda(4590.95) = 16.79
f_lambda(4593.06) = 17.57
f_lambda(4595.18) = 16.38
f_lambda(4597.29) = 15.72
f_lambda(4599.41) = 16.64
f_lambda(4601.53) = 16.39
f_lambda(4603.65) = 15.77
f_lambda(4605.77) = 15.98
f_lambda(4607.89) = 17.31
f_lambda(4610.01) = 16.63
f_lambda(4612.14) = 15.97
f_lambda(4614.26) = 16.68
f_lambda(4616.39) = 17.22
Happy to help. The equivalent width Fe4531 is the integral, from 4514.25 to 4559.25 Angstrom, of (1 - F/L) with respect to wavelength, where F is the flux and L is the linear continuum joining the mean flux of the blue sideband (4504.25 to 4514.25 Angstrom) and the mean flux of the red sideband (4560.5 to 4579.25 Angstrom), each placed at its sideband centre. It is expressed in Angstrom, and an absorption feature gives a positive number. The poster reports 2.55 Angstrom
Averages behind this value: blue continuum 17.1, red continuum 16.2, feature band 15.7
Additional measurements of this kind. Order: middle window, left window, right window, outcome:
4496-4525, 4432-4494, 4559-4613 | -1.6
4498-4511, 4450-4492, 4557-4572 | -1.2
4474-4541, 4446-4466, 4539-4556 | -2.5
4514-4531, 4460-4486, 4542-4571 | 0.3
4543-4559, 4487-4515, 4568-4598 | 0.5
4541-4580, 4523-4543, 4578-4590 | -0.8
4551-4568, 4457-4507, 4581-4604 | 0.2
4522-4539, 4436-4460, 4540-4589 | 0.5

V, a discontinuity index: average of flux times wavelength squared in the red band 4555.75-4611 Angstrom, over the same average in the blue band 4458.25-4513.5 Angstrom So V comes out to 1.05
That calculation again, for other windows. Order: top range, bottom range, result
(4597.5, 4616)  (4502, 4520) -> 1.02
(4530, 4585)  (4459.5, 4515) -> 1.01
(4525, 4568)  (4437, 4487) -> 1.05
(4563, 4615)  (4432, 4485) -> 1.12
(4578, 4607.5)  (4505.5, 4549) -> 1.05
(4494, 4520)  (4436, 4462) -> 1.13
